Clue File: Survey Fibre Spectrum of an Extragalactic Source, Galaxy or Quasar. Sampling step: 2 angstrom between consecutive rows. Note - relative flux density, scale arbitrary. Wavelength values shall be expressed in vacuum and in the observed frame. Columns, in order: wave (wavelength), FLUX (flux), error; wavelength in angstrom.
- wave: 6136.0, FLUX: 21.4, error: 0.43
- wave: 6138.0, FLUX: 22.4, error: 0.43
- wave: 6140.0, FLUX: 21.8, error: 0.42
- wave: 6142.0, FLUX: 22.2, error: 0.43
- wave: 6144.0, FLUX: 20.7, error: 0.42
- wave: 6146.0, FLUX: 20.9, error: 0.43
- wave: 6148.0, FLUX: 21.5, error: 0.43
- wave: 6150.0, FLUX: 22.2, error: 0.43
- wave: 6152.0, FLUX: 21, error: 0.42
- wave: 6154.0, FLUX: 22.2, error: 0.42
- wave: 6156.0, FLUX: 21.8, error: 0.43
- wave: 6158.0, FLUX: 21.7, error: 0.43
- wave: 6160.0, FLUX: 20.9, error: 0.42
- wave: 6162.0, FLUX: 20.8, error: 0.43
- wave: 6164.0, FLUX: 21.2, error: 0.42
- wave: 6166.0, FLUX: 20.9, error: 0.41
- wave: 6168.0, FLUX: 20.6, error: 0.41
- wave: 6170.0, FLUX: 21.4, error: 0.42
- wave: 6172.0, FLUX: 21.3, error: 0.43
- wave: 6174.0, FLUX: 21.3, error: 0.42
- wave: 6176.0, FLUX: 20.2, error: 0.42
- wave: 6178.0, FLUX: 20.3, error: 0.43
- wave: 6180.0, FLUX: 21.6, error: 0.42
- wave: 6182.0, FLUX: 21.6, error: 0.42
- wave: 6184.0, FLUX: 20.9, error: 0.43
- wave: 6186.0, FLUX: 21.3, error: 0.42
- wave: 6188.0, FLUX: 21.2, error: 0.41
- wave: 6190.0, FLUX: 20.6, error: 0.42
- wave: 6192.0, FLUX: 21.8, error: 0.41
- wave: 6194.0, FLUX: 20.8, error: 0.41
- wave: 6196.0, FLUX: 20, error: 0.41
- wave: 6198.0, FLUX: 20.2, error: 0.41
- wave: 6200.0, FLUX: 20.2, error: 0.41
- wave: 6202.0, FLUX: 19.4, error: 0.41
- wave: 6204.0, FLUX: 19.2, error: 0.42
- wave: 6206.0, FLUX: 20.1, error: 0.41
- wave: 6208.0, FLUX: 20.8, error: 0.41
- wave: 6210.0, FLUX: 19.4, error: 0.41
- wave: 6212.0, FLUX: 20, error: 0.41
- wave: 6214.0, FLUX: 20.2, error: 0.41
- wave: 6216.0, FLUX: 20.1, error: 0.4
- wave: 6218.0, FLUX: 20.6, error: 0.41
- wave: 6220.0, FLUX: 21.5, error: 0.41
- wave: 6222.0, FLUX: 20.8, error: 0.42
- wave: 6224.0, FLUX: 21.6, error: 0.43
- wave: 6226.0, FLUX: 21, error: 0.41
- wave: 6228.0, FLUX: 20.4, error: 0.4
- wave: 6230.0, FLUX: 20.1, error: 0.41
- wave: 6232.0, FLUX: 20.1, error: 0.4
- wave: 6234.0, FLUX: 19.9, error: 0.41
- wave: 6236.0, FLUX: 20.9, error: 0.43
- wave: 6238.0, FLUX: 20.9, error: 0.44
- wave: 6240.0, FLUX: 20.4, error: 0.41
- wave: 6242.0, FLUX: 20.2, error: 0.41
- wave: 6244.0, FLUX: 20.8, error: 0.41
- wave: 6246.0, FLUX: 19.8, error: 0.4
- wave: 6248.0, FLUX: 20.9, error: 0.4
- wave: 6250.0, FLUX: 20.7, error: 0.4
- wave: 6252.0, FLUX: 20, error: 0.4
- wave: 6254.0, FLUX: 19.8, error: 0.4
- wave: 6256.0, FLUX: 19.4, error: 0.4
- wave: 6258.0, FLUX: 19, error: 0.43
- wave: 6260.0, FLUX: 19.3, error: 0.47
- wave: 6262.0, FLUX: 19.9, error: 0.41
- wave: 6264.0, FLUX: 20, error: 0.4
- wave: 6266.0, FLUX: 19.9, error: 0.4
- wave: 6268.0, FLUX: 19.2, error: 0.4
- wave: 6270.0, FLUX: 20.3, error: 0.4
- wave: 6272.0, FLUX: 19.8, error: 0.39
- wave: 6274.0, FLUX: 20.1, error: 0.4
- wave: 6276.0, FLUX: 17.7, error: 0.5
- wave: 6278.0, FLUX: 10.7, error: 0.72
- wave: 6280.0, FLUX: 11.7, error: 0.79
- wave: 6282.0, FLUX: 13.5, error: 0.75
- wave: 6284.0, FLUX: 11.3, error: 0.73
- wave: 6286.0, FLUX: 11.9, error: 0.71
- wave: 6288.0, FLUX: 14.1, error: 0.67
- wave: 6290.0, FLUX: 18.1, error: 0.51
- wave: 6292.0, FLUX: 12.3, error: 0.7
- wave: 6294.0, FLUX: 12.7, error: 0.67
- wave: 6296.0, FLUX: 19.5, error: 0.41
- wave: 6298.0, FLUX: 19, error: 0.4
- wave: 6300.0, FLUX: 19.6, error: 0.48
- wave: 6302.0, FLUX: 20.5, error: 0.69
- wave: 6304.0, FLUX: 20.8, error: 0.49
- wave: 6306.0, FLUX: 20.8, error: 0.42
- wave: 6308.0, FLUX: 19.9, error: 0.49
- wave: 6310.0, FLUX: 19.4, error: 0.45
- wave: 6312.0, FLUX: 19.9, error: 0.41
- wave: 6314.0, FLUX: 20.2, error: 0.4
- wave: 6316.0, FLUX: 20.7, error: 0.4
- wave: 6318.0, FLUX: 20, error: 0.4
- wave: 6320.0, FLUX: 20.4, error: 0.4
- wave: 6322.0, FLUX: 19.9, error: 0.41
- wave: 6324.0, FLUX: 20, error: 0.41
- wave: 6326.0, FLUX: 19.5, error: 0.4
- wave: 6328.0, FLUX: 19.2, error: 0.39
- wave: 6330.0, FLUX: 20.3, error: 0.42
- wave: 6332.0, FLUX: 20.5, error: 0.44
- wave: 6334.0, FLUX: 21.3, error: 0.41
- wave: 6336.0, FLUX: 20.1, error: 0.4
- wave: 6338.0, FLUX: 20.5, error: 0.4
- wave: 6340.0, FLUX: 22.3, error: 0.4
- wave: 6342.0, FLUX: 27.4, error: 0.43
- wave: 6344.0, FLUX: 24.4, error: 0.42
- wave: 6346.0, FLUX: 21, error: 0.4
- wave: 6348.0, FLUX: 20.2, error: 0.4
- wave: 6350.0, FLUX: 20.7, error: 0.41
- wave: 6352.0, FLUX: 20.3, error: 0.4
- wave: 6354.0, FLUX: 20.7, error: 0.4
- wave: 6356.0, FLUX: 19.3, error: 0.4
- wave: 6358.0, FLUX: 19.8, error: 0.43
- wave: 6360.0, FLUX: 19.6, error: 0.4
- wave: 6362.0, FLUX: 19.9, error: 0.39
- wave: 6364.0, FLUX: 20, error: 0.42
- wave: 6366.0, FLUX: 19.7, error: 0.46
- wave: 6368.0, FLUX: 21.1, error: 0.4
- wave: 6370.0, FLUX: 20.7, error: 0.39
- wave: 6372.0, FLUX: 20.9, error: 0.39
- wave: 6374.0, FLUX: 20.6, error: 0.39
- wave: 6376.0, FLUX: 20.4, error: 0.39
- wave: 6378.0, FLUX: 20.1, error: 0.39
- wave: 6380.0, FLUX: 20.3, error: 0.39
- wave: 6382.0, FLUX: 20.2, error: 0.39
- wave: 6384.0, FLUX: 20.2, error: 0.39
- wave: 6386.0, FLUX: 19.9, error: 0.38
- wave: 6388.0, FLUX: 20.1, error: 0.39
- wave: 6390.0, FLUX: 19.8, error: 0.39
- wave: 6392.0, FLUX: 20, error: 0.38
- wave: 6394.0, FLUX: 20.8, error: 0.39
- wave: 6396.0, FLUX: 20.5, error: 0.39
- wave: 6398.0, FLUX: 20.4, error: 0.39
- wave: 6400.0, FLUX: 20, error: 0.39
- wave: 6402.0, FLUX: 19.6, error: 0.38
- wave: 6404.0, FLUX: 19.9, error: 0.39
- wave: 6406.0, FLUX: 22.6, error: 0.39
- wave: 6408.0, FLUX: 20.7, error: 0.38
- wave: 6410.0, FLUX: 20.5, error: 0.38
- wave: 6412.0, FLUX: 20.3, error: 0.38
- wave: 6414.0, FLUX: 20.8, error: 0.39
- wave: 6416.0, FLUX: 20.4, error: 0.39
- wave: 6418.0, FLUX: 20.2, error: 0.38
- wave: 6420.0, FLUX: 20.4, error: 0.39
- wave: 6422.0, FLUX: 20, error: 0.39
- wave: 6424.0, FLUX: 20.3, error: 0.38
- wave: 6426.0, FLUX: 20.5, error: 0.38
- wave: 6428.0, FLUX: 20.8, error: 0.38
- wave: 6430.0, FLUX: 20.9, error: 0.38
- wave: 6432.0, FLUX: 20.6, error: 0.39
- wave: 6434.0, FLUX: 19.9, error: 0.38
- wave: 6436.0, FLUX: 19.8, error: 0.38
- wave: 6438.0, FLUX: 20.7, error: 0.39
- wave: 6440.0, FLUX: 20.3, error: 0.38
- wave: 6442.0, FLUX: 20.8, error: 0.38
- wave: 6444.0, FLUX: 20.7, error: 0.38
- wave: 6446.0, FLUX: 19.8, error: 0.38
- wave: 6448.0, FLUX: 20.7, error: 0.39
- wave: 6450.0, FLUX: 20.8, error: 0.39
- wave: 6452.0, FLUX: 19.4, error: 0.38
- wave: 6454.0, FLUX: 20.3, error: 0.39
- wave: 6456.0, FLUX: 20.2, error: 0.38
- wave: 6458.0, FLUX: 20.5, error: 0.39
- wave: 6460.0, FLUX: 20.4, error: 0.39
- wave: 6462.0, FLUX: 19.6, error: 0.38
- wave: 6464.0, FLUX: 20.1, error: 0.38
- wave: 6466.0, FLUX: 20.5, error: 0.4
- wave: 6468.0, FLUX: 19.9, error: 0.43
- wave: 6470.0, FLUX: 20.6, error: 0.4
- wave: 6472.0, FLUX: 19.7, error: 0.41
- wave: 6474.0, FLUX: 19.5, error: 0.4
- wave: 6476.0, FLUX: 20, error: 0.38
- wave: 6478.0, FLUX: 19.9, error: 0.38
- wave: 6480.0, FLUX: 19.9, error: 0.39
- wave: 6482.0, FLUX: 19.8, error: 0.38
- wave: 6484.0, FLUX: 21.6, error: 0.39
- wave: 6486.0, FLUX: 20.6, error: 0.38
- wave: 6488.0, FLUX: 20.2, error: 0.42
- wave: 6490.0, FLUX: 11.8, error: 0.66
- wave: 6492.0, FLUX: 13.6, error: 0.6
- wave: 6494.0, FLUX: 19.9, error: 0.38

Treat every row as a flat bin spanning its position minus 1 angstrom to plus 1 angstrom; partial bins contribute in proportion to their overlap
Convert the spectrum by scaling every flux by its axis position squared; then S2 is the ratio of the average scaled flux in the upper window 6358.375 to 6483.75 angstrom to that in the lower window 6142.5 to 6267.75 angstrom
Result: 1.05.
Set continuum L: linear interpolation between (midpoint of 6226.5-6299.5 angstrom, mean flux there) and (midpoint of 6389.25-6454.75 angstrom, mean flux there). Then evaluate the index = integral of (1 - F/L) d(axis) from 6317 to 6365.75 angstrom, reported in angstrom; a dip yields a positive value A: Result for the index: -3.6 angstrom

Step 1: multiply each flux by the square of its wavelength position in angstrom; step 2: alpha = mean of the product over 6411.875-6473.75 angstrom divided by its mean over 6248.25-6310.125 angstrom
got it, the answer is 1.20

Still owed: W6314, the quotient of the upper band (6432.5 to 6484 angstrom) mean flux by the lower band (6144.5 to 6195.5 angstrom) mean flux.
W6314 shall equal 0.95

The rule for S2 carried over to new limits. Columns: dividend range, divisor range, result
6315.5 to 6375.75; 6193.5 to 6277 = 1.07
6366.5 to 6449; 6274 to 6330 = 1.20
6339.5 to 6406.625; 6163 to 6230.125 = 1.06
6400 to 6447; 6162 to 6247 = 1.06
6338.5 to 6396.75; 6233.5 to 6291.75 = 1.18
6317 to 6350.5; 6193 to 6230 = 1.08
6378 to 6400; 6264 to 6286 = 1.28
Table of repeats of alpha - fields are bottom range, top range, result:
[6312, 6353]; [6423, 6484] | 1.01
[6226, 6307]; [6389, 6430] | 1.16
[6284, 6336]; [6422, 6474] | 1.13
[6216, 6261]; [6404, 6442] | 1.07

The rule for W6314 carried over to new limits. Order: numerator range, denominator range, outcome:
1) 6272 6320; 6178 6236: 0.84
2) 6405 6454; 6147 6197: 0.97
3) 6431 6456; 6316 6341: 1.00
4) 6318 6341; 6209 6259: 1.00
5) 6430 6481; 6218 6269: 1.00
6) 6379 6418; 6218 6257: 0.99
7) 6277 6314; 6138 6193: 0.78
